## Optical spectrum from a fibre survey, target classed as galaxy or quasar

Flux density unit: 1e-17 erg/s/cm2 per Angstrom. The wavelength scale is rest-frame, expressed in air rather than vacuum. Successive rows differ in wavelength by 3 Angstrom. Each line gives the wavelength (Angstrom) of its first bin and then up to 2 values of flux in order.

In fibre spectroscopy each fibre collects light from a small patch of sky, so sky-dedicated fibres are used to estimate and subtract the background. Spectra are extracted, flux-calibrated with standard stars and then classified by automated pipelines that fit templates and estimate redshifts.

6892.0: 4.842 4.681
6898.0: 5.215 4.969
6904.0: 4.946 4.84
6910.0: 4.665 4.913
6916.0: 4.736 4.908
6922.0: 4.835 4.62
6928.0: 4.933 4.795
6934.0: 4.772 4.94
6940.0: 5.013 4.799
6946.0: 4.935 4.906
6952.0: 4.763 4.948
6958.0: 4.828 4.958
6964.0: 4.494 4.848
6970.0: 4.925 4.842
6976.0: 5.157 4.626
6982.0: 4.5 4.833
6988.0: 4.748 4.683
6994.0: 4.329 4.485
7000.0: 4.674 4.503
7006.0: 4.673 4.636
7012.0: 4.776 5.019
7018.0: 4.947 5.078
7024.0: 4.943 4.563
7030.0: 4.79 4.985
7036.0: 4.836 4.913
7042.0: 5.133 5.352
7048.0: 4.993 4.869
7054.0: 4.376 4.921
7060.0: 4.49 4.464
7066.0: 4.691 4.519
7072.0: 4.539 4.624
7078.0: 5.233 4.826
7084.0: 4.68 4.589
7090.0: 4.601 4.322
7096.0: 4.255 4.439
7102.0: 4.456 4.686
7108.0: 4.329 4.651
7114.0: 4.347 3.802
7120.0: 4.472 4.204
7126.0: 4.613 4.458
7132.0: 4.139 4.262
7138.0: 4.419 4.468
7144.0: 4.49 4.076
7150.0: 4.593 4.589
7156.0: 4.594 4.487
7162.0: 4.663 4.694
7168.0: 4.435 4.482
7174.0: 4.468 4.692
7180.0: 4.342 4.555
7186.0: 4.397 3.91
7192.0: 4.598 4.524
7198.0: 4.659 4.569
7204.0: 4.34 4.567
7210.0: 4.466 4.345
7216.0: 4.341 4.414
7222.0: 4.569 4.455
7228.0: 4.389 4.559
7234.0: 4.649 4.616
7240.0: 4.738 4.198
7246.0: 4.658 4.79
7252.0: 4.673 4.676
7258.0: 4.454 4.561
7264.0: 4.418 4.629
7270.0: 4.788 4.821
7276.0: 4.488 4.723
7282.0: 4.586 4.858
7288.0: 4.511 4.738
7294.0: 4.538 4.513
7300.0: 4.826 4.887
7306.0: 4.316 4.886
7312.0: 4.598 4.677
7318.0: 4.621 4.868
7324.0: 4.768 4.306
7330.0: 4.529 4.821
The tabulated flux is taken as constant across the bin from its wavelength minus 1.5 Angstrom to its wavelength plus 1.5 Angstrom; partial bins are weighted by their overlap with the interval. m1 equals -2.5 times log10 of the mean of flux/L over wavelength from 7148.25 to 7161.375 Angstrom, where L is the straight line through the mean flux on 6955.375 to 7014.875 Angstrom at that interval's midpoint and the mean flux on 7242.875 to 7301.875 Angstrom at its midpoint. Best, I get 0.03 mag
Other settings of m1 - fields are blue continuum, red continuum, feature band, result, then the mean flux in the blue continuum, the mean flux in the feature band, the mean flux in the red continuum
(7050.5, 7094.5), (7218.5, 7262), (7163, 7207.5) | 0.03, 4.64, 4.48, 4.56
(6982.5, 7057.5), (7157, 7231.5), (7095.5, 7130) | 0.06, 4.8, 4.4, 4.48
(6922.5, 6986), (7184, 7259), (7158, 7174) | 0.01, 4.83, 4.55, 4.5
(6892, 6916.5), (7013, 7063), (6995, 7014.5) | 0.05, 4.87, 4.64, 4.87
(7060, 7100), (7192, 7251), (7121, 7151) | 0.05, 4.6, 4.37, 4.52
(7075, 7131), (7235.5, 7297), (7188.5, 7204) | 0.02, 4.5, 4.48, 4.62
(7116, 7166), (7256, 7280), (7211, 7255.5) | 0.01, 4.42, 4.53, 4.61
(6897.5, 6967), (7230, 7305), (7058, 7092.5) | 0.02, 4.85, 4.65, 4.63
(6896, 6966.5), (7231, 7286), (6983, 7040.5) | 0.01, 4.86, 4.76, 4.63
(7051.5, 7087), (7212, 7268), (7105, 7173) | 0.05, 4.67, 4.43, 4.53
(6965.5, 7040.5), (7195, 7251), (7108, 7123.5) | 0.08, 4.77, 4.3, 4.52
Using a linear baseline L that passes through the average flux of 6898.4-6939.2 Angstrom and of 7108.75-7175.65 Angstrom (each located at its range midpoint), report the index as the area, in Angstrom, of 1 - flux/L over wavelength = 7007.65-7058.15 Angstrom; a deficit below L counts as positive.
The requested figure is -2.80 Angstrom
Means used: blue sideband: 4.85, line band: 4.89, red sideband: 4.43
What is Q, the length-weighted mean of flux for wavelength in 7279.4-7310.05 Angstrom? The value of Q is 4.66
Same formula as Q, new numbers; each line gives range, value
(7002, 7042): 4.84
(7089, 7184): 4.44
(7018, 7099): 4.75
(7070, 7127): 4.51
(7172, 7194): 4.43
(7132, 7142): 4.34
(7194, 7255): 4.53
